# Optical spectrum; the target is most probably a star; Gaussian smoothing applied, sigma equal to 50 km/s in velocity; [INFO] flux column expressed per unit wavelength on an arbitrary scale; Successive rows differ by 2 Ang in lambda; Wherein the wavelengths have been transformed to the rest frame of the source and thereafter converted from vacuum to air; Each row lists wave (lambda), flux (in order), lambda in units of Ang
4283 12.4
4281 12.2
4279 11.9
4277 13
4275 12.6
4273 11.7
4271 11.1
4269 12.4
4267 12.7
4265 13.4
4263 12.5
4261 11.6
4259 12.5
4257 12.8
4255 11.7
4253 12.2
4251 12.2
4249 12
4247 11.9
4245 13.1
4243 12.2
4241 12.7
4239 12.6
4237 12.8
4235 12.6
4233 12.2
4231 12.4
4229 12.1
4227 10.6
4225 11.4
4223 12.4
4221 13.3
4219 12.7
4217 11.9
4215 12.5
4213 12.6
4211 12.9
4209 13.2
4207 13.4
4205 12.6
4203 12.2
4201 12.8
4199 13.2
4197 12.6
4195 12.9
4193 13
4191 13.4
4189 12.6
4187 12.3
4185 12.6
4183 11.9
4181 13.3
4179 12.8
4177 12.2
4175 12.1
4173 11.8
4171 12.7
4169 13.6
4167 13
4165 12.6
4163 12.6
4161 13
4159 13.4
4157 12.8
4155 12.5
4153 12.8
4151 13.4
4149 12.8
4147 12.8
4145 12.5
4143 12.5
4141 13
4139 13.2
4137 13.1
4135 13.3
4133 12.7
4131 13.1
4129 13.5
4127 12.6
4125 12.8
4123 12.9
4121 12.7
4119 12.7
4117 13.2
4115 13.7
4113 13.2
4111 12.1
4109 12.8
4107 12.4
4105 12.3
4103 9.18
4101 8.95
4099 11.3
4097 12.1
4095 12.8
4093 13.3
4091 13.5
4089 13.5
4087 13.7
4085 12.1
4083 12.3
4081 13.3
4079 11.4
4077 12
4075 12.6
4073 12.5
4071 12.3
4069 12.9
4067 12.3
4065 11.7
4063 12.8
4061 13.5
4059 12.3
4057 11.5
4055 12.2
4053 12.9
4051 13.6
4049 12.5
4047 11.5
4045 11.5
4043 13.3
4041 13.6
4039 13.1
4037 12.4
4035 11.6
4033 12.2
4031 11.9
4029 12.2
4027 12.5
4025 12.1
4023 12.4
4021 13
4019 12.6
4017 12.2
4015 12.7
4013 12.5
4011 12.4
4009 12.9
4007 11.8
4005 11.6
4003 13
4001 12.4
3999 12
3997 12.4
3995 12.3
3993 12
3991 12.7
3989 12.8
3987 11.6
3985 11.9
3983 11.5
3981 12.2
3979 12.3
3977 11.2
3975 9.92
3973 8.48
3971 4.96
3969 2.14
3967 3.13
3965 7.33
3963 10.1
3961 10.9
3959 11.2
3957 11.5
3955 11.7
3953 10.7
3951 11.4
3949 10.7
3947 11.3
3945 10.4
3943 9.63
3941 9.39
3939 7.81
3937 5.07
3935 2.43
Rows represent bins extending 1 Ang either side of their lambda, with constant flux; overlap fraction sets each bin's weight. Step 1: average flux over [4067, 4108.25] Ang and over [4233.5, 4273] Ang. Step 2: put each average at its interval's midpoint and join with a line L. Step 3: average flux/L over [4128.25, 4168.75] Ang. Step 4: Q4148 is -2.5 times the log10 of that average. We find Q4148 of -0.06 mag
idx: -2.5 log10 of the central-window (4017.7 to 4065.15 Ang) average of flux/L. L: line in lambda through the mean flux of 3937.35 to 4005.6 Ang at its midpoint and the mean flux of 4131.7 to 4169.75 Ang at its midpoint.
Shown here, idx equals -0.10 mag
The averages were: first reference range 10.4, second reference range 12.9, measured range 12.5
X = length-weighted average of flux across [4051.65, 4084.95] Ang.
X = 12.4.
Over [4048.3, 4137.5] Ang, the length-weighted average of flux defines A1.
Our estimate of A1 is 12.5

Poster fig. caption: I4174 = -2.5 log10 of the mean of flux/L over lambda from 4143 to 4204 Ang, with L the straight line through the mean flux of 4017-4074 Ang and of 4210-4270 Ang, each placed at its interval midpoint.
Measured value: -0.03 mag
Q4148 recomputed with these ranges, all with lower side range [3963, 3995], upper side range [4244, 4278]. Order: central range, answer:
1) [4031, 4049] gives -0.20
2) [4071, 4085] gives -0.16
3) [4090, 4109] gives -0.10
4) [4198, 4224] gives -0.08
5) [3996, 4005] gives -0.24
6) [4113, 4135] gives -0.18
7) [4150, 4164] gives -0.14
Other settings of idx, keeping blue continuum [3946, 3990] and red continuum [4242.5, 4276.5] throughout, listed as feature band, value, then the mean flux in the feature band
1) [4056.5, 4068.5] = -0.16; 12.4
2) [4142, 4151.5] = -0.12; 12.8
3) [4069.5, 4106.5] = -0.12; 12.2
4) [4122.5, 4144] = -0.15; 13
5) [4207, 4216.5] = -0.08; 12.8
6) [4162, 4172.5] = -0.12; 12.8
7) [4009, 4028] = -0.21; 12.5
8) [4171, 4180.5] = -0.07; 12.3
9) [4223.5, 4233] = 0.03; 11.7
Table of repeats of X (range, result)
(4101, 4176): 12.7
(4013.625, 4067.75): 12.4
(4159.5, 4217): 12.7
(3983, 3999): 12.2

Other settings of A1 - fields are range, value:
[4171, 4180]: 12.3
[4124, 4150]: 12.9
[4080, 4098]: 13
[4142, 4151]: 12.7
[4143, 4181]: 12.8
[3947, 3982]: 9.46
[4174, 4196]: 12.6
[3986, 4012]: 12.3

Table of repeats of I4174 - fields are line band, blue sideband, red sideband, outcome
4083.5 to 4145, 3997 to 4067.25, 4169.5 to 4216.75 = 0.00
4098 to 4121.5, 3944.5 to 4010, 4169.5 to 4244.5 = -0.02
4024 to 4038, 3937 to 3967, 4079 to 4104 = -0.09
